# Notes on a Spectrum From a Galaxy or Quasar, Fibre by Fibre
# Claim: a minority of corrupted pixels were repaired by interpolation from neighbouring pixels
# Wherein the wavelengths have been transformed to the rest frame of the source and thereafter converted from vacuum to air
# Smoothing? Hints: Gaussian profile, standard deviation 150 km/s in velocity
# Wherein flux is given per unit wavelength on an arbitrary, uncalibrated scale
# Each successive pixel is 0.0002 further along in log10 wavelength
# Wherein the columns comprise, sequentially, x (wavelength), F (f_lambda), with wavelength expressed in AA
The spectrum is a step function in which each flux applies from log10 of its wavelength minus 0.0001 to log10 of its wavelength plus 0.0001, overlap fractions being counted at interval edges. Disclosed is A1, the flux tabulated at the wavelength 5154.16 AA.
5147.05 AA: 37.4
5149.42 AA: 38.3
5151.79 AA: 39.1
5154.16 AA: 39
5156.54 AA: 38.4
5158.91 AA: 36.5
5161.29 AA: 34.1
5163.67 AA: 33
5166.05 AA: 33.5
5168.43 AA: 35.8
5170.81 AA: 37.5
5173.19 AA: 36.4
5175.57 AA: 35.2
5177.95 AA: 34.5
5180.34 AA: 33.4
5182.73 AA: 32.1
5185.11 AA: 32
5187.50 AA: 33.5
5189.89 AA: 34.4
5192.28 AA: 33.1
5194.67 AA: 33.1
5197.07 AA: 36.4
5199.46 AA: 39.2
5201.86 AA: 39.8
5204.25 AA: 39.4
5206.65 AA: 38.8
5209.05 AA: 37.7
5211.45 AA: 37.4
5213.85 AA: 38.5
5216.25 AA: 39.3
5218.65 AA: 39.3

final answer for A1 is 39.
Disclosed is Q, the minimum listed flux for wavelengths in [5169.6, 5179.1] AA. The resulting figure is 34.5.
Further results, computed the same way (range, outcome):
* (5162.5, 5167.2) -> 33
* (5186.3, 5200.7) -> 33.1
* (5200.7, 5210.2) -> 37.7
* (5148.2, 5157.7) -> 38.3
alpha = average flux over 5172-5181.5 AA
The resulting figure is 34.9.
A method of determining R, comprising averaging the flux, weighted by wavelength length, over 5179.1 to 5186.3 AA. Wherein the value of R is 32.5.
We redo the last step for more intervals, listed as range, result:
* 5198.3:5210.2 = 39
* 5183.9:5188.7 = 32.8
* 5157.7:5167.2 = 34.3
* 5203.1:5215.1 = 38.4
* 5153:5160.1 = 37.9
